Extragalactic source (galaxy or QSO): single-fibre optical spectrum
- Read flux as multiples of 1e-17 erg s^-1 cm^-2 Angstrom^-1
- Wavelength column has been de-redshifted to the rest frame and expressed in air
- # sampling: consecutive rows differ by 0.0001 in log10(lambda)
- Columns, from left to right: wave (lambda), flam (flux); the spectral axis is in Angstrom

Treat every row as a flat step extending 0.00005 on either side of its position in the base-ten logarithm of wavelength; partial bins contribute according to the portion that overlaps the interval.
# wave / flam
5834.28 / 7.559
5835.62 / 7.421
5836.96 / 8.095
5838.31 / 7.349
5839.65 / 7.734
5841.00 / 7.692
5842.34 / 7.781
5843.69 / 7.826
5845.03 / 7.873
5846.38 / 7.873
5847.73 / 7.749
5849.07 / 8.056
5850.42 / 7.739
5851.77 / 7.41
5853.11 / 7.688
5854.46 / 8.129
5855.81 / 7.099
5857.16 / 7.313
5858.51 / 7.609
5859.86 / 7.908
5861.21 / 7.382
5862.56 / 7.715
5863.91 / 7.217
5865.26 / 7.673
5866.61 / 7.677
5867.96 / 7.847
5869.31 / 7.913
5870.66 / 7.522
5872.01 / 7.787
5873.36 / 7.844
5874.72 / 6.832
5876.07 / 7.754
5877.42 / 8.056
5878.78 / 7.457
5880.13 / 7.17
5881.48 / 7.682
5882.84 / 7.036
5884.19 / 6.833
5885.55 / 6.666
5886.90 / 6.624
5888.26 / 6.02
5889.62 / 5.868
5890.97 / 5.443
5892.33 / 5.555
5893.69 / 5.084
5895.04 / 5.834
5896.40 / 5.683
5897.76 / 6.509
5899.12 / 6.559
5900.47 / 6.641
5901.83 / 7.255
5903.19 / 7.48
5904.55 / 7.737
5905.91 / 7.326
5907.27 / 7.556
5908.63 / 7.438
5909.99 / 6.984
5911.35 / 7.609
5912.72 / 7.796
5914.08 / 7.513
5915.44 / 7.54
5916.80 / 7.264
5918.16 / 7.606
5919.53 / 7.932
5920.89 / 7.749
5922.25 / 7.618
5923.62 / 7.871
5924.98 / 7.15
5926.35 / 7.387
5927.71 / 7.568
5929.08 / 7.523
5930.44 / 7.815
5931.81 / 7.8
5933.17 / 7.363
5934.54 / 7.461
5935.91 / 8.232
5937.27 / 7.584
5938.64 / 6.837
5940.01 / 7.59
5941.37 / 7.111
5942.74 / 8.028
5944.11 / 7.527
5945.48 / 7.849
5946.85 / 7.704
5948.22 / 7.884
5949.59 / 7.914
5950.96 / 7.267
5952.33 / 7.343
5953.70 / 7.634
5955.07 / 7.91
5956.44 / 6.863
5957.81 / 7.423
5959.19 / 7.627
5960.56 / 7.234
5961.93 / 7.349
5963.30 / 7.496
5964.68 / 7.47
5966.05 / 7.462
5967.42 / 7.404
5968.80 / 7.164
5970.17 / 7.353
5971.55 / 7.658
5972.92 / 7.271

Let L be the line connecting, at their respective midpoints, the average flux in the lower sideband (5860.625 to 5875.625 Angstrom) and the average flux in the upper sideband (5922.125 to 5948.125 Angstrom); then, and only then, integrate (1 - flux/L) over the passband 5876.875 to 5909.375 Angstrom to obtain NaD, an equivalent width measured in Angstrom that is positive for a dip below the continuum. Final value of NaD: 3.7 Angstrom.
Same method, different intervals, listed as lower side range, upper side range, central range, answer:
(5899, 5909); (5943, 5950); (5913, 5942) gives 0.0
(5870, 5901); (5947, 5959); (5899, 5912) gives -0.6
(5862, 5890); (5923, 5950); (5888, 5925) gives 2.5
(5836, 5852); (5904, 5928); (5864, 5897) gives 3.2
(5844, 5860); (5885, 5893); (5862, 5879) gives -2.0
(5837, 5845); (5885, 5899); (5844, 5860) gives -0.8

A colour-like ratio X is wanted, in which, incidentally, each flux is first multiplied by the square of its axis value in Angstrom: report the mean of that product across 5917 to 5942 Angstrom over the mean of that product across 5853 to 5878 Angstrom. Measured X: 1.0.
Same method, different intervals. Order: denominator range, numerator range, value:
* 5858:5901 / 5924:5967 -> 1.10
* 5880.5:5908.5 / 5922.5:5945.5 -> 1.16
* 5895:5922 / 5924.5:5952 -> 1.06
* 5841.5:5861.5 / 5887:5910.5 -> 0.86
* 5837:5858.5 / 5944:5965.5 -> 1.01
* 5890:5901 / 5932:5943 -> 1.29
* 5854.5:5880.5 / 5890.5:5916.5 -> 0.91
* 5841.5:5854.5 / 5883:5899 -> 0.79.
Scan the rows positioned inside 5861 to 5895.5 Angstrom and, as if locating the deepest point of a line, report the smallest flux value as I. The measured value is 5.084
